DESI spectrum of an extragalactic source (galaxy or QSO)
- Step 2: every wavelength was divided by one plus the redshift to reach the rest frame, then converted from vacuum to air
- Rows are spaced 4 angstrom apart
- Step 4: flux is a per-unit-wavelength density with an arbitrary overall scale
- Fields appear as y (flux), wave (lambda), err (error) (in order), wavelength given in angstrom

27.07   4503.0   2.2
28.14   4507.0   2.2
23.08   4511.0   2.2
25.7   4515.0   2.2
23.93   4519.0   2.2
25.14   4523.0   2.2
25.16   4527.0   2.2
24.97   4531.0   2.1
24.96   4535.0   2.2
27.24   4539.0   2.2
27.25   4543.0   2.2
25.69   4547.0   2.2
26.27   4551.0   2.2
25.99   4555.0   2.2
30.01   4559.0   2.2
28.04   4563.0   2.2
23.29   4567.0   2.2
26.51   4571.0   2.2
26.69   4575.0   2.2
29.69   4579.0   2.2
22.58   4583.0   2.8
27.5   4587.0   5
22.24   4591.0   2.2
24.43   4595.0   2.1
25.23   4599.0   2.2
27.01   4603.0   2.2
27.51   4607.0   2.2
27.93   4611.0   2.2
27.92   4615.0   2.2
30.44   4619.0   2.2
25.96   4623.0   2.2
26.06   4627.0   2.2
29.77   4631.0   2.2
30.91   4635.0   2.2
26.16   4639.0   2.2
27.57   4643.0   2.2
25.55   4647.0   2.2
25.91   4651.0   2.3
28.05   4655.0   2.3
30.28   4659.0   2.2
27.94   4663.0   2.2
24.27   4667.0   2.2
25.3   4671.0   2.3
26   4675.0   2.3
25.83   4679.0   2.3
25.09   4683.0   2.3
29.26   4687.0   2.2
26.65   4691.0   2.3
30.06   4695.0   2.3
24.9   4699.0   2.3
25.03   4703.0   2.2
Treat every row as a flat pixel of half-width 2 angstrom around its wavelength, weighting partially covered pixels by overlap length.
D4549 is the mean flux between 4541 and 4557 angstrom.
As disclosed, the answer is 26.3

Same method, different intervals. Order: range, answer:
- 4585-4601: 24.9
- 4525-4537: 25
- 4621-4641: 27.8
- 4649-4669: 27.3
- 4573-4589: 26.6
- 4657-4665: 29.1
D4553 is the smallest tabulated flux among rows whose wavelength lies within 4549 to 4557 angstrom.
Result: 25.99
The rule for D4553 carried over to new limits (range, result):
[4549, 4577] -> 23.29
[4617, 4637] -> 25.96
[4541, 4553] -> 25.69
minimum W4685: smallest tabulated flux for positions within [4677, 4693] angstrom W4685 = 25.09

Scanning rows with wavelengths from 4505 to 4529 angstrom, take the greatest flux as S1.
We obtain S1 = 28.14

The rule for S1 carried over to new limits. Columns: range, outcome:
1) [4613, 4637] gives 30.91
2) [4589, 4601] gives 25.23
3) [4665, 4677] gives 26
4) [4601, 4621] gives 30.44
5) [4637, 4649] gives 27.57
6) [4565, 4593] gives 29.69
